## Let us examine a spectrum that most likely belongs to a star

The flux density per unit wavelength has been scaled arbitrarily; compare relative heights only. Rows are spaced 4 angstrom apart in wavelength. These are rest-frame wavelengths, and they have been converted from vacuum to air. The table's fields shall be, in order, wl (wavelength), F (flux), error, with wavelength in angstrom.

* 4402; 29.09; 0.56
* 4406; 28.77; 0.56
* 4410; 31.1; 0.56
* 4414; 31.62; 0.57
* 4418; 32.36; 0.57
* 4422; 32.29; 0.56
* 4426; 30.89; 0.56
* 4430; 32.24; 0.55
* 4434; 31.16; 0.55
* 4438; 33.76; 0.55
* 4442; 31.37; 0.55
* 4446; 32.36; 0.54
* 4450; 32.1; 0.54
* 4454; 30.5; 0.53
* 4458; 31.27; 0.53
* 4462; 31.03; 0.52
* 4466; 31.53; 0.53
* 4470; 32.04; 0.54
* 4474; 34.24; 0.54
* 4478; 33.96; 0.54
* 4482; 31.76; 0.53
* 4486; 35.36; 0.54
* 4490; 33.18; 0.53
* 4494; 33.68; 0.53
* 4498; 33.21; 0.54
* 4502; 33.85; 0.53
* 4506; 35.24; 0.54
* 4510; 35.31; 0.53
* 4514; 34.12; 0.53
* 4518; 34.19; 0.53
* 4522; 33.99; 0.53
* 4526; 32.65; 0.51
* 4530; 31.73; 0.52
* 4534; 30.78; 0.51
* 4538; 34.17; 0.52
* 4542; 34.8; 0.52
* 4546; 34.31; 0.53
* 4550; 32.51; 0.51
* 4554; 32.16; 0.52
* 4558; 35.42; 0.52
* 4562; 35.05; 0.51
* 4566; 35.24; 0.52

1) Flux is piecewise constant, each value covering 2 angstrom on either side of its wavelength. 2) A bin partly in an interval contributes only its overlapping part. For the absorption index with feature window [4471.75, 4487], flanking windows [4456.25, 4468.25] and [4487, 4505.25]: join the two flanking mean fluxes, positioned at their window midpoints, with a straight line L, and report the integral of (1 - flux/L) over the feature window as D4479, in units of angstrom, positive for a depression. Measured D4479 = -0.6 angstrom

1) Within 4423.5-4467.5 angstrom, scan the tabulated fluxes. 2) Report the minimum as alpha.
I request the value 30.5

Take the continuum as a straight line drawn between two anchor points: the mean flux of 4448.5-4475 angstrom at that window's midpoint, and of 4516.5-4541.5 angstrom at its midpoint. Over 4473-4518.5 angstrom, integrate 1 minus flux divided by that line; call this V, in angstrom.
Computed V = -2.3 angstrom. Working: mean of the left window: 31.7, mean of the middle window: 34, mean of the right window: 33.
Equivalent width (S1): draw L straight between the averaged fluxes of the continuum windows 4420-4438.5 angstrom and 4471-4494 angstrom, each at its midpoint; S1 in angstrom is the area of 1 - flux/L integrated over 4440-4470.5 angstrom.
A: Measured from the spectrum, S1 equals 1.2 angstrom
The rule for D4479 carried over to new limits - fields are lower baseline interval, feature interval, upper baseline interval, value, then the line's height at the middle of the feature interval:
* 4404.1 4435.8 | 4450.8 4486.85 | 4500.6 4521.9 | 0.8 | 33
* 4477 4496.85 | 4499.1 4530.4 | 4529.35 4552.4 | -0.6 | 33.3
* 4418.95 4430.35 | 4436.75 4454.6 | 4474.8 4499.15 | 0.2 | 32.4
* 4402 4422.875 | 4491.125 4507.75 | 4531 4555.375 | -0.8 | 32.4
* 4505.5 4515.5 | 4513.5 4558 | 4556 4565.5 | 2.2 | 35.1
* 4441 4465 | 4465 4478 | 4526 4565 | -0.4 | 31.8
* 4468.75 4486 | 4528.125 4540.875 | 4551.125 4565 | 0.6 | 33.9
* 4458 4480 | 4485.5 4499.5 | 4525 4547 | -0.5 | 32.7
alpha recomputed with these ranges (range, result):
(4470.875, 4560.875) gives 30.78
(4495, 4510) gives 33.21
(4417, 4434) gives 30.89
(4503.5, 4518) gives 34.12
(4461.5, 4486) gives 31.03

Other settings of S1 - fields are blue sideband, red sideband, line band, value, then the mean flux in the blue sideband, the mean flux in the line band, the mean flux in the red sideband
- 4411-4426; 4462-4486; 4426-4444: 0.1 angstrom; 31.9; 32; 32.8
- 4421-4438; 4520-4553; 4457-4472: 0.4 angstrom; 31.9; 31.5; 33.1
